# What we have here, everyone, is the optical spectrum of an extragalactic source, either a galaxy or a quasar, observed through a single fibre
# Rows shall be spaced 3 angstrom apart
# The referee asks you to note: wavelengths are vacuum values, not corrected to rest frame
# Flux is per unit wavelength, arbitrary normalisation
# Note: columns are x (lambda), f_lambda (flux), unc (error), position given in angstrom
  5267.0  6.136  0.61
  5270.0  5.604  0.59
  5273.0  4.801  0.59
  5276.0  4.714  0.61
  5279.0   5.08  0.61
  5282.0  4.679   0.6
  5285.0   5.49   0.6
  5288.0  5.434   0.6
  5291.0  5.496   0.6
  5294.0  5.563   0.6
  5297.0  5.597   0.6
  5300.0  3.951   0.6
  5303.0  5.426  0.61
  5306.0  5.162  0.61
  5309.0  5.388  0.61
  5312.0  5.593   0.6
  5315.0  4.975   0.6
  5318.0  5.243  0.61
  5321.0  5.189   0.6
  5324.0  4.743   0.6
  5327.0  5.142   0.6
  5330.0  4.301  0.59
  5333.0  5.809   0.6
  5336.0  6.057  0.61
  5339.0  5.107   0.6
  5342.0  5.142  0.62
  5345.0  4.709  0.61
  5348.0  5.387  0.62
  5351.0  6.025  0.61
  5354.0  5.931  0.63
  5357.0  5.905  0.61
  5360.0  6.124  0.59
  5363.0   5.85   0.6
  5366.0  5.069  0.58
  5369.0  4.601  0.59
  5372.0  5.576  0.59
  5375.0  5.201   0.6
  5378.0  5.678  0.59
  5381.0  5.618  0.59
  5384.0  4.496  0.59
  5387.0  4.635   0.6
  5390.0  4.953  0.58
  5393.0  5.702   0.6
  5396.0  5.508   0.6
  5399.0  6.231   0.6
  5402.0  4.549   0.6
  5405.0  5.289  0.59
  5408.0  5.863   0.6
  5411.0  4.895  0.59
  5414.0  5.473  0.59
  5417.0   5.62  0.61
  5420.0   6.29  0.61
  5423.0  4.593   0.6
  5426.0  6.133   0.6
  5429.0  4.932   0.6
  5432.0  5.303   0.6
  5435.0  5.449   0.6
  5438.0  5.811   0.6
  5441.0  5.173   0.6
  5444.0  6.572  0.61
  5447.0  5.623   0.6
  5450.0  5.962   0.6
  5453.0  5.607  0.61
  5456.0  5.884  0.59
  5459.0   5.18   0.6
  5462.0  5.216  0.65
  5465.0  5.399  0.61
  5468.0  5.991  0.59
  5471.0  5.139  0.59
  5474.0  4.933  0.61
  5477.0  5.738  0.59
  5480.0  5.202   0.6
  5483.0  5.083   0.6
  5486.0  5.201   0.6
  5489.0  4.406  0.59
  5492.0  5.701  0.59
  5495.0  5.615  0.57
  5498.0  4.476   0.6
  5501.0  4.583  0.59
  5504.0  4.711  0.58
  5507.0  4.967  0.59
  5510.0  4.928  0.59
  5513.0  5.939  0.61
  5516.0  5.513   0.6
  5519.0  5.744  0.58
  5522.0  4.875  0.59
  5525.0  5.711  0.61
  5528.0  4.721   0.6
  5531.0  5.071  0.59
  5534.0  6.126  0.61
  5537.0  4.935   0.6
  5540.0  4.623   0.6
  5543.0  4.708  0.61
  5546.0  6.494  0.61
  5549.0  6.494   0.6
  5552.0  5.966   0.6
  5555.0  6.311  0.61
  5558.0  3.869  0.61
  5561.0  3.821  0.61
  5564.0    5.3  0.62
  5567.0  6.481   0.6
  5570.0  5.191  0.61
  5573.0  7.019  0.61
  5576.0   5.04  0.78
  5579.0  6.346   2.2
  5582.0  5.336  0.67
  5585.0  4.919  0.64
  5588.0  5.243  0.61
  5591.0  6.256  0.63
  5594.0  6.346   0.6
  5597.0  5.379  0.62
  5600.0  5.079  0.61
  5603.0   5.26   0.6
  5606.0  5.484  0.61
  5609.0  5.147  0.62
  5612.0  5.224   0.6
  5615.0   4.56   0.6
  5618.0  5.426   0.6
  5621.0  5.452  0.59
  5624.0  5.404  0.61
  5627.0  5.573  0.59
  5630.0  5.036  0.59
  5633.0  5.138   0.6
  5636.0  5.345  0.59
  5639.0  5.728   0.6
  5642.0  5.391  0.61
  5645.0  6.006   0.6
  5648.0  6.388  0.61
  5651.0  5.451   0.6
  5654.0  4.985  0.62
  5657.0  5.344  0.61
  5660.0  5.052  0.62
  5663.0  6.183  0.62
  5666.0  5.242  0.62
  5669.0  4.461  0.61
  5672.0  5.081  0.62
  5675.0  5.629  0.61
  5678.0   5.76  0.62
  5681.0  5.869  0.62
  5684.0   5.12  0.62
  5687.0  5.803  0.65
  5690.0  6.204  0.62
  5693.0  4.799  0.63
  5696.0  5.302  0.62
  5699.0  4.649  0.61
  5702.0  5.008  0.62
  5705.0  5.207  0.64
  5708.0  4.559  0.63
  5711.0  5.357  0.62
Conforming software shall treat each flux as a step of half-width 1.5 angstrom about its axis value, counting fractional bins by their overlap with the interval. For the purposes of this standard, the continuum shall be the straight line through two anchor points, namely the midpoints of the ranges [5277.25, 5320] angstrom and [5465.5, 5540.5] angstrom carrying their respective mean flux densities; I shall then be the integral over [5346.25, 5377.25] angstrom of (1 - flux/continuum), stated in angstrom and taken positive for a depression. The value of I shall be -2.1 angstrom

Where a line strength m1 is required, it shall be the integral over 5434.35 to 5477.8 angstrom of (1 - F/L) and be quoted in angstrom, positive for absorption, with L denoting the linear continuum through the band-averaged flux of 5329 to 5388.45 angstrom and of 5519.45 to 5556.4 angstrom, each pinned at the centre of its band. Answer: -1.1 angstrom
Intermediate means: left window 5.37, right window 5.51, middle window 5.58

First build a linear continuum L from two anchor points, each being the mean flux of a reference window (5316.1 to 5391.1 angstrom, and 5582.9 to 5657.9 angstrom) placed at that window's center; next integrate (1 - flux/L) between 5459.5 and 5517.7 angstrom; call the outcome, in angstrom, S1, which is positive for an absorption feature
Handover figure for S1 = 1.8 angstrom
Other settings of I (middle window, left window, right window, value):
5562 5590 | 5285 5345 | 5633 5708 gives -1.48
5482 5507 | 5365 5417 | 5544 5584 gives 2.38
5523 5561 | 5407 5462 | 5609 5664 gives 0.93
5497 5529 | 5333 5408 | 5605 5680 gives 1.61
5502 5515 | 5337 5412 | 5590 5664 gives 0.69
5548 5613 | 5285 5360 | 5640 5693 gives -0.66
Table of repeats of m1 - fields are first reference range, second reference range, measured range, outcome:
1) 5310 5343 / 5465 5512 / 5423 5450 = -2.3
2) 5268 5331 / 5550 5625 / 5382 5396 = 0.5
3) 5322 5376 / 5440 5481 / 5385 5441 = 0.9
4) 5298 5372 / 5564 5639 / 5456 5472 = -0.2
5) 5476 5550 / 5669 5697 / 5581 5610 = -0.6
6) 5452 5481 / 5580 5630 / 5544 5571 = -0.7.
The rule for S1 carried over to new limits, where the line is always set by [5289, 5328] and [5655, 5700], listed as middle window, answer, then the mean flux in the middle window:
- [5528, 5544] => 0.70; 5.07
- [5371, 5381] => -0.53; 5.5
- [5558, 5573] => 0.20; 5.25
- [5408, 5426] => -0.80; 5.48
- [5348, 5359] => -1.41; 5.88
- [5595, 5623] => 0.48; 5.25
